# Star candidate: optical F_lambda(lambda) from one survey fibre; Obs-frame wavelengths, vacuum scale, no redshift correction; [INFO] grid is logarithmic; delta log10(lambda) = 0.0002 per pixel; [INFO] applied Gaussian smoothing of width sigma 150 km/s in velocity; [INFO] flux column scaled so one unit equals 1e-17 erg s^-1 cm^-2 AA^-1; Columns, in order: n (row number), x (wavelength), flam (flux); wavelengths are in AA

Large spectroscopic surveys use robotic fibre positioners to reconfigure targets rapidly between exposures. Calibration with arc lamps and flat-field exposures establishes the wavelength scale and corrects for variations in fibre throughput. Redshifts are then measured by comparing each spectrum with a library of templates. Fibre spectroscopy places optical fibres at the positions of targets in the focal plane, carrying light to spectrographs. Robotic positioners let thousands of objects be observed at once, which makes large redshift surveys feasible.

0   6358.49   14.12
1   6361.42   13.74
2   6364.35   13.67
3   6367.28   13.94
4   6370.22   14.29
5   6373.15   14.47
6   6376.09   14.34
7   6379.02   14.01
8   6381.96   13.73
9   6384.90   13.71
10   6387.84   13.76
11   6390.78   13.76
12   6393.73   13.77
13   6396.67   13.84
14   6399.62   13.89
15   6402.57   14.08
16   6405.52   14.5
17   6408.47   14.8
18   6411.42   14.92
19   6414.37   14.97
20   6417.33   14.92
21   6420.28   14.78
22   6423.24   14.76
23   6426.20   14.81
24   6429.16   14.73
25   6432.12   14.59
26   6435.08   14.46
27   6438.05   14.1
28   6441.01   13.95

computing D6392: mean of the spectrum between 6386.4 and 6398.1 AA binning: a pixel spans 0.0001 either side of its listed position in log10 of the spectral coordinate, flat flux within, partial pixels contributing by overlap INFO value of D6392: 13.8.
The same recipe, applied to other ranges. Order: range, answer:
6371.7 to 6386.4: 14.1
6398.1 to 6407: 14.1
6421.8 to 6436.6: 14.7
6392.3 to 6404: 13.9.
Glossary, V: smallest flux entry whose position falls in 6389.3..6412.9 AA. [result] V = 13.76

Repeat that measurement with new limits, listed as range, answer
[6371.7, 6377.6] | 14.34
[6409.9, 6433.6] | 14.59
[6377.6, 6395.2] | 13.71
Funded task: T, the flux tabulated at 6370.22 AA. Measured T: 14.29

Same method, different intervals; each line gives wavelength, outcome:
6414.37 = 14.97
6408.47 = 14.8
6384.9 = 13.71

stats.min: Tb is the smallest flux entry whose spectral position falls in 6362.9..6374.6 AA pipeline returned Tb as 13.67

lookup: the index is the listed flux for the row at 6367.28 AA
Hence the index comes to 13.94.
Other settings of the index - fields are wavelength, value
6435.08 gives 14.46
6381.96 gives 13.73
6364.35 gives 13.67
